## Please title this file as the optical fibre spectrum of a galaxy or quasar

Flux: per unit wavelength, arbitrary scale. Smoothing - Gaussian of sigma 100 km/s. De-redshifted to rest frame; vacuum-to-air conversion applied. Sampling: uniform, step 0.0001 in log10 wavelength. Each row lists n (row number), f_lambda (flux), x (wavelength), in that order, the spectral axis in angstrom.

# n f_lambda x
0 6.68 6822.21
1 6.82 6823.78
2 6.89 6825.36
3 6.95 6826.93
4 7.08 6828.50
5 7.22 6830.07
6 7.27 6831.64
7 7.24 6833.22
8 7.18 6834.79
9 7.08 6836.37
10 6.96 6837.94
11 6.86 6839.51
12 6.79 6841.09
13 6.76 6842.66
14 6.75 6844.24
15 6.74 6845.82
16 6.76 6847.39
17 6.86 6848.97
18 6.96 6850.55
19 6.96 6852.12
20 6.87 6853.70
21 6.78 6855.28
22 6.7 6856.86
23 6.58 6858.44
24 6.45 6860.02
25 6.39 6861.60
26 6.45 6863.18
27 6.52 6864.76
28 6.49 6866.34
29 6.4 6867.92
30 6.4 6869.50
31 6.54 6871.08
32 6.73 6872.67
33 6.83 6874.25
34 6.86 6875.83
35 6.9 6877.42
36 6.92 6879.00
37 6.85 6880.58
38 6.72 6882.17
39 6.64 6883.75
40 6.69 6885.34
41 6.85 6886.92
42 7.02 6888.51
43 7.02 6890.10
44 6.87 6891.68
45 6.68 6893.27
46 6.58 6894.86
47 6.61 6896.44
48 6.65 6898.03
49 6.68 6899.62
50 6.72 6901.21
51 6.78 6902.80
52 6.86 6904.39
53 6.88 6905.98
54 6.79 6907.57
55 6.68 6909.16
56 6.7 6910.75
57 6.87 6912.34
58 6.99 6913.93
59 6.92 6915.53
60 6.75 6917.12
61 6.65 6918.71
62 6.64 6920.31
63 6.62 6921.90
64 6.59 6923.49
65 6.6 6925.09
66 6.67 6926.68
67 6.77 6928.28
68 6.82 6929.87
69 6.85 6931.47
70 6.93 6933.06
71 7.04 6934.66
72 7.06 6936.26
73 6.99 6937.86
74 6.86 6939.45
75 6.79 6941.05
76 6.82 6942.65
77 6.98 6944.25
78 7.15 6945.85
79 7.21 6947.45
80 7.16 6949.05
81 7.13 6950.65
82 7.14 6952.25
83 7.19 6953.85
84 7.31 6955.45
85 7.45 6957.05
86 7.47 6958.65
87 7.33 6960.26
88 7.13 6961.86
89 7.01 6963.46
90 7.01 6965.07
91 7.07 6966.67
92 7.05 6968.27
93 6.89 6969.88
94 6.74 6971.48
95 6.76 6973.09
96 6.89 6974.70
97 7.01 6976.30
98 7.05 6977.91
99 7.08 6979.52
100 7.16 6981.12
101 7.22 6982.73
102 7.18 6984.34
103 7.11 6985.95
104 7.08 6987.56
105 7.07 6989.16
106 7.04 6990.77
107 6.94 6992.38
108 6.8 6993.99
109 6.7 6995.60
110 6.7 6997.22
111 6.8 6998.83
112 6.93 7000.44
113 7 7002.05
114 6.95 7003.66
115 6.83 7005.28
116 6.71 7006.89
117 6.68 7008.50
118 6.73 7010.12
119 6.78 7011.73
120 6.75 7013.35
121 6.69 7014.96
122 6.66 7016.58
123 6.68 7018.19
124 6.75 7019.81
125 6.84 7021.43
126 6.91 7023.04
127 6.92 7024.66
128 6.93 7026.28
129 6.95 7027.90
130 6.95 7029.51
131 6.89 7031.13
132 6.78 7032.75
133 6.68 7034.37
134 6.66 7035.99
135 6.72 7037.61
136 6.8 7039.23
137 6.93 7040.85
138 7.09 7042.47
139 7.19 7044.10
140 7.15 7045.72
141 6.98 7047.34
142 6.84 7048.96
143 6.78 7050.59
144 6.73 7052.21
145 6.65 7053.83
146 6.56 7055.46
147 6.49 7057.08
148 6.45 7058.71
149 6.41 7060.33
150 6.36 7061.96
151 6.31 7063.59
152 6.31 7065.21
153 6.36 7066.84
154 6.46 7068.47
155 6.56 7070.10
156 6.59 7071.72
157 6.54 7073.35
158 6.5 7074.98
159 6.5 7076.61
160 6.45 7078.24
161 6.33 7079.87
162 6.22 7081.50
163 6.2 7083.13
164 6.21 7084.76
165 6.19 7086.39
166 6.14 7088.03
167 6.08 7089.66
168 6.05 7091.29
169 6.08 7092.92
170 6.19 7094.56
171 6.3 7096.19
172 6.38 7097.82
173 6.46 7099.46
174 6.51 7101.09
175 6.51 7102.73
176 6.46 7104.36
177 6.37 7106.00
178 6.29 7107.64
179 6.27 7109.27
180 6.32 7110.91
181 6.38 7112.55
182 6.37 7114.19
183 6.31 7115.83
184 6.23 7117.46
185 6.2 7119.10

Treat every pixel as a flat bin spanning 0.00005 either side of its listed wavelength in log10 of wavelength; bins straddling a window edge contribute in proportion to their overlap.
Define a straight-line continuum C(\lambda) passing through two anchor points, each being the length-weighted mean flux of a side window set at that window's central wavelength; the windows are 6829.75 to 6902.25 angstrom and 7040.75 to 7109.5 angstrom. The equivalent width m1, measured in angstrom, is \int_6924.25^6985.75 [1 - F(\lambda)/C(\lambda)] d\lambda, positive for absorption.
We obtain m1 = -3.53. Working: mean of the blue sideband 6.77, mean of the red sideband 6.47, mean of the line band 7.03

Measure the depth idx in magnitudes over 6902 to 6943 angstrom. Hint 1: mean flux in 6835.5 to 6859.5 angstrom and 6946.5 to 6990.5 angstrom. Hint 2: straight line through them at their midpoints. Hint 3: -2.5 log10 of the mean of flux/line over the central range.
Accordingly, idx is 0.031 mag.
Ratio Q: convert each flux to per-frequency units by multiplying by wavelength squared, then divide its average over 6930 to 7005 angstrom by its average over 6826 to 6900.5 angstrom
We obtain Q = 1.07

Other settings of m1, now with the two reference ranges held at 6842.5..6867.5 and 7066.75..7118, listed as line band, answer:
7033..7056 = -1.6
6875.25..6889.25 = -0.4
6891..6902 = -0.1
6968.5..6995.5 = -2.1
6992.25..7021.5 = -1.4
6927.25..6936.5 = -0.5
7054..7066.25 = -0.1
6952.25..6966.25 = -1.5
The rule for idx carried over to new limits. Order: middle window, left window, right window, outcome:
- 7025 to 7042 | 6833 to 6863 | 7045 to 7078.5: -0.04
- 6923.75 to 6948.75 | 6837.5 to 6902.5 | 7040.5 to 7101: -0.04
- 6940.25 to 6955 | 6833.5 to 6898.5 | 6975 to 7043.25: -0.04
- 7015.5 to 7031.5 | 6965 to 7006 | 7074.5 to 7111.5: -0.02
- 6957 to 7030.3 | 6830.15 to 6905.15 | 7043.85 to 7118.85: -0.06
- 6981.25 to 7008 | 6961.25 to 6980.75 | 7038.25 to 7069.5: -0.01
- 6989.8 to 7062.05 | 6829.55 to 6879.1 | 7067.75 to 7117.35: -0.05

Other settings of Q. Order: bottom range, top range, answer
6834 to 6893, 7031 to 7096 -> 1.02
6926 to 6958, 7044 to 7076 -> 0.97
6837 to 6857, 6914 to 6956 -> 1.04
